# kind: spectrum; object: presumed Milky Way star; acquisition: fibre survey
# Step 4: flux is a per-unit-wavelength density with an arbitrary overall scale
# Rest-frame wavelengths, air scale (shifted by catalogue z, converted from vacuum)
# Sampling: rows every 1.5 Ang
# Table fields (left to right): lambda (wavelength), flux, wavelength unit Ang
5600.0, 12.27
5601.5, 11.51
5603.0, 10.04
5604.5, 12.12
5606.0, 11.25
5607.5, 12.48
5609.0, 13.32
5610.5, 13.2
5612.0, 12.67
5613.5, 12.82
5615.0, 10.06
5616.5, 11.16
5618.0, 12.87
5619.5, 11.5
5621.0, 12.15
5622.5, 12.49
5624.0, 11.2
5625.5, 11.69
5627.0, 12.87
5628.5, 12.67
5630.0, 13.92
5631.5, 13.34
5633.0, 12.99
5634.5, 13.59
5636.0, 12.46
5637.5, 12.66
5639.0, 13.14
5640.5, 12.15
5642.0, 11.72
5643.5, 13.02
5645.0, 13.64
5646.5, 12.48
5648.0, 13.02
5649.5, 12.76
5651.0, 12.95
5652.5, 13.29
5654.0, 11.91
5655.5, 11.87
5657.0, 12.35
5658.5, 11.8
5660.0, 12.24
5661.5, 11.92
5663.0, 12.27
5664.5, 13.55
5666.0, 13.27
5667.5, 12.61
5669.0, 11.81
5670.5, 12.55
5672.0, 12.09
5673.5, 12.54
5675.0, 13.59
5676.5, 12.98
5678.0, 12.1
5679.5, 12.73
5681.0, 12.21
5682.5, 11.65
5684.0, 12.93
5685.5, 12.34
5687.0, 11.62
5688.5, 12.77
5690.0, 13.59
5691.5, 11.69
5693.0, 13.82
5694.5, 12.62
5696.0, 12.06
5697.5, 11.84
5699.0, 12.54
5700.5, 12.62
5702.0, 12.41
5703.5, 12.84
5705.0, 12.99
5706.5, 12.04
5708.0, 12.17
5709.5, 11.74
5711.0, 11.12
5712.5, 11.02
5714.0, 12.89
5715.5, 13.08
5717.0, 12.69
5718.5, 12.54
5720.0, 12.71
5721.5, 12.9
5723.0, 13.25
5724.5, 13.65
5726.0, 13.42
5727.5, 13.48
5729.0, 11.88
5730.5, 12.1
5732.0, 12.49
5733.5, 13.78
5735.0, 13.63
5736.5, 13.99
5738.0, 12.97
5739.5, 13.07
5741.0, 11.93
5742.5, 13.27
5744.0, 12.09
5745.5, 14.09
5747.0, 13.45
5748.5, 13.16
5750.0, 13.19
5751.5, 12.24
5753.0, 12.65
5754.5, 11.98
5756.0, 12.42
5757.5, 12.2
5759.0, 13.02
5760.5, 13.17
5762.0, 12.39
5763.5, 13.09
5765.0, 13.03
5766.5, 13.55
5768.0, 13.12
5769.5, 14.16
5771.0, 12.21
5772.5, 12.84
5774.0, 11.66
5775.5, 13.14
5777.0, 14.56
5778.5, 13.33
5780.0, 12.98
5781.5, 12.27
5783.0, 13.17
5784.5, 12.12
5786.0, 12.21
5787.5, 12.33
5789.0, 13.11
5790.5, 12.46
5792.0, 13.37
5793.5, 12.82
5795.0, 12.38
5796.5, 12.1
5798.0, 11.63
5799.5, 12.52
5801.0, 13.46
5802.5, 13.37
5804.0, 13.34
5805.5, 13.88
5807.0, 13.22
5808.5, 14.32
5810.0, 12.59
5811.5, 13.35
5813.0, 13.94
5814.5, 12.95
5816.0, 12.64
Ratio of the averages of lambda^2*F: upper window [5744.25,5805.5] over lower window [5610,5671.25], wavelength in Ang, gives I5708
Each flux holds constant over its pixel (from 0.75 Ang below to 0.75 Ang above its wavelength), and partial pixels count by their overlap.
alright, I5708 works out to 1.08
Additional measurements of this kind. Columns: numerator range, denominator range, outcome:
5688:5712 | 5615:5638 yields 1.03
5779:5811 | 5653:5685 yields 1.08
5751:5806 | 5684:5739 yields 1.04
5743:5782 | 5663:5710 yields 1.06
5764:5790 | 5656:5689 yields 1.08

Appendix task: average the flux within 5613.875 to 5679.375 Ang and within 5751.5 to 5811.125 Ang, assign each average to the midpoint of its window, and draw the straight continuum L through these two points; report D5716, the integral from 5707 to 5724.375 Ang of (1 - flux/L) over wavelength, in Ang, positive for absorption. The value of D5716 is 0.38 Ang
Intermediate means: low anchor 12.5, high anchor 12.9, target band 12.4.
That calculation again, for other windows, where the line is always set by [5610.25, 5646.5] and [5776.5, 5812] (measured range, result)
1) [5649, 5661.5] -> 0.20 Ang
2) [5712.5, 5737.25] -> -0.42 Ang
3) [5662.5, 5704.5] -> 0.25 Ang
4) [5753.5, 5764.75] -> 0.19 Ang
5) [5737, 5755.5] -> -0.06 Ang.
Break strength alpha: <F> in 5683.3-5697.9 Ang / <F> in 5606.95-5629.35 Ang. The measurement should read 1.0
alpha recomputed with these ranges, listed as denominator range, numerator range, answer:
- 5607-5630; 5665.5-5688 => 1.02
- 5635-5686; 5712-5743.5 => 1.03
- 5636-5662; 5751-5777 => 1.02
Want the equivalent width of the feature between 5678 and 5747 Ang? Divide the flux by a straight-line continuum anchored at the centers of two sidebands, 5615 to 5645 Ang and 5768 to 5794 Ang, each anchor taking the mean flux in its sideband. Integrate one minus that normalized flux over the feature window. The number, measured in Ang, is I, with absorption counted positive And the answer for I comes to 0.22 Ang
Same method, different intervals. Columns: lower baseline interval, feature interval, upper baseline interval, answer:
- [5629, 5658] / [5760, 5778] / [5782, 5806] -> -0.45 Ang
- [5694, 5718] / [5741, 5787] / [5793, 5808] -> -0.77 Ang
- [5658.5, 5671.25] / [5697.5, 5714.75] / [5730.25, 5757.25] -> 0.69 Ang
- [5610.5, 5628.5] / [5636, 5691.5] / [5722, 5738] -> -0.29 Ang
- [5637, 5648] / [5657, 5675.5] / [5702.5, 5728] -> 0.26 Ang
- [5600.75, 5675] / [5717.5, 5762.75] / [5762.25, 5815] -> -0.36 Ang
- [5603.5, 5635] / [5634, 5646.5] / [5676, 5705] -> -0.36 Ang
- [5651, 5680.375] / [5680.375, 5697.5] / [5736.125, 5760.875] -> 0.20 Ang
